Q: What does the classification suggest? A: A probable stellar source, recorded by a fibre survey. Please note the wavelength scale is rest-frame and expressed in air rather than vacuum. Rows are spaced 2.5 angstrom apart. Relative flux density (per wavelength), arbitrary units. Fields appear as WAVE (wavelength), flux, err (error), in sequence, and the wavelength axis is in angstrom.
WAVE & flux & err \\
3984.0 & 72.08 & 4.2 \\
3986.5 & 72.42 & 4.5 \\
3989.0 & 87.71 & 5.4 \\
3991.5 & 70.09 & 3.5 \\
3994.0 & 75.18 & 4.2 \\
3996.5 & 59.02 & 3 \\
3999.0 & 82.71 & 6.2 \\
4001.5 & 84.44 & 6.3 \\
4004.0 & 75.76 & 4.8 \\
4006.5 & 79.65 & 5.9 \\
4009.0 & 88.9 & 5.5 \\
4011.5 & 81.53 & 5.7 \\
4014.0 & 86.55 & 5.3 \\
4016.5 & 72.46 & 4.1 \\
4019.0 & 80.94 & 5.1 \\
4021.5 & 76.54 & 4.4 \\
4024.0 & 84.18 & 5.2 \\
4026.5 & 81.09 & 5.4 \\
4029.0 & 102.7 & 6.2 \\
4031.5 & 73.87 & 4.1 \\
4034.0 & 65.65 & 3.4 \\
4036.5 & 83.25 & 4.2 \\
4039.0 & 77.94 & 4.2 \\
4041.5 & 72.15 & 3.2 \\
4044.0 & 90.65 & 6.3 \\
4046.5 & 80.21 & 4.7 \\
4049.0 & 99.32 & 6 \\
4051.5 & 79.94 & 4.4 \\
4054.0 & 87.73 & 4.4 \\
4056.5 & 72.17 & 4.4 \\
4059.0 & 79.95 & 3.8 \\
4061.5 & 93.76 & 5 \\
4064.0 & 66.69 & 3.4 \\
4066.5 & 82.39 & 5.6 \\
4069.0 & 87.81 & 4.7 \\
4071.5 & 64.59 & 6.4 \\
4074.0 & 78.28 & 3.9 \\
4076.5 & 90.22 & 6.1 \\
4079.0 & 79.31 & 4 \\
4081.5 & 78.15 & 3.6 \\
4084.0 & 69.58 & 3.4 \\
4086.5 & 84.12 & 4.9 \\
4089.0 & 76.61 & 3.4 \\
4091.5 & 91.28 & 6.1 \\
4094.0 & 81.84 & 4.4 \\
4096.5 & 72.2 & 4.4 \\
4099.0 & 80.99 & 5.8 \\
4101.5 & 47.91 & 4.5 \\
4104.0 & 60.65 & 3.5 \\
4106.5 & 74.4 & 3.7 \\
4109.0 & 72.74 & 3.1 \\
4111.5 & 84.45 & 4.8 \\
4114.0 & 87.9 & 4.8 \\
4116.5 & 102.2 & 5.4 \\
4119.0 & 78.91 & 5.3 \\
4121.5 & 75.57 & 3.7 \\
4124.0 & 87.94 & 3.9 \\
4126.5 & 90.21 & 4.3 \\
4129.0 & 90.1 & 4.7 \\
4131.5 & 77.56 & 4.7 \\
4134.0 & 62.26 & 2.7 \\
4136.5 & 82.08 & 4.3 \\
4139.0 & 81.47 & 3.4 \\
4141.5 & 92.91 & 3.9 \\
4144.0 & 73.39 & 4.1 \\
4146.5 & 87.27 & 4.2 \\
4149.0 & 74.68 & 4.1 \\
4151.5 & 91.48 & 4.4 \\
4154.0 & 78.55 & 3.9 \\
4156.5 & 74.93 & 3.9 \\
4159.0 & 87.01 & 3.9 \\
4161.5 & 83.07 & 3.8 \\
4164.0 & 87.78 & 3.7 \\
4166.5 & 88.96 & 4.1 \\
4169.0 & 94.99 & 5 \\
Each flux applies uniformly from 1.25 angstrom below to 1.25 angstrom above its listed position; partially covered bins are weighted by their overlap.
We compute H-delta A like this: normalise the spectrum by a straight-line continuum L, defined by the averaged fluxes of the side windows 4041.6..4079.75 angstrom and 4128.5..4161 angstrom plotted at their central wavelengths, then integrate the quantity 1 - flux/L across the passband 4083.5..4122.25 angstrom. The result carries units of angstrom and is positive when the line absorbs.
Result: 1.7 angstrom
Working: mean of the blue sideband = 81.9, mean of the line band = 77.8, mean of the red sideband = 80.9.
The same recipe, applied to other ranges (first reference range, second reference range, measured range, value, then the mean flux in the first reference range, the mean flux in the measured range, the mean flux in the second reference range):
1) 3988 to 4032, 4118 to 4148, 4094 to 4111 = 2.38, 80.2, 69.9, 81.6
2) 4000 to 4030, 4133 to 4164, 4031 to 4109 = 3.77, 82.7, 78.1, 81.2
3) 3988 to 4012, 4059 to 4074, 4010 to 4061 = -1.91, 78.3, 81.7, 79.1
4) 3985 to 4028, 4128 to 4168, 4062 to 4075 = 0.54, 78.9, 76.9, 82.1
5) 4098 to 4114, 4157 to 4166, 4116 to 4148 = -2.03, 71.4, 82.7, 85.3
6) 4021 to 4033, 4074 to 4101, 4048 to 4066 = -0.20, 83.7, 82.5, 79.4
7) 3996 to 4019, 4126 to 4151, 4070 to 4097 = 0.54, 79.8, 79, 81.2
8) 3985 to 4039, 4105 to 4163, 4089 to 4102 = 0.74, 79.2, 76.6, 82.2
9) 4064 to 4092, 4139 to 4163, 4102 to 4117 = 0.57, 79.3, 77.7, 82.6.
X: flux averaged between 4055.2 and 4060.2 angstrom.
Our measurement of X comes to 76.1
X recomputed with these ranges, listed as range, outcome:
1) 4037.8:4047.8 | 80.3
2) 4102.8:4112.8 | 73.2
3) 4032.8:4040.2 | 75.7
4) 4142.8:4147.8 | 80.3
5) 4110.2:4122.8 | 85.8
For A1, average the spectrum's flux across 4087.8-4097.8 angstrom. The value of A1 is 80.5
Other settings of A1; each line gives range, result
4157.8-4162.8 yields 85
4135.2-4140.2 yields 81.6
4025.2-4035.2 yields 80.9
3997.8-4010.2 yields 82.3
